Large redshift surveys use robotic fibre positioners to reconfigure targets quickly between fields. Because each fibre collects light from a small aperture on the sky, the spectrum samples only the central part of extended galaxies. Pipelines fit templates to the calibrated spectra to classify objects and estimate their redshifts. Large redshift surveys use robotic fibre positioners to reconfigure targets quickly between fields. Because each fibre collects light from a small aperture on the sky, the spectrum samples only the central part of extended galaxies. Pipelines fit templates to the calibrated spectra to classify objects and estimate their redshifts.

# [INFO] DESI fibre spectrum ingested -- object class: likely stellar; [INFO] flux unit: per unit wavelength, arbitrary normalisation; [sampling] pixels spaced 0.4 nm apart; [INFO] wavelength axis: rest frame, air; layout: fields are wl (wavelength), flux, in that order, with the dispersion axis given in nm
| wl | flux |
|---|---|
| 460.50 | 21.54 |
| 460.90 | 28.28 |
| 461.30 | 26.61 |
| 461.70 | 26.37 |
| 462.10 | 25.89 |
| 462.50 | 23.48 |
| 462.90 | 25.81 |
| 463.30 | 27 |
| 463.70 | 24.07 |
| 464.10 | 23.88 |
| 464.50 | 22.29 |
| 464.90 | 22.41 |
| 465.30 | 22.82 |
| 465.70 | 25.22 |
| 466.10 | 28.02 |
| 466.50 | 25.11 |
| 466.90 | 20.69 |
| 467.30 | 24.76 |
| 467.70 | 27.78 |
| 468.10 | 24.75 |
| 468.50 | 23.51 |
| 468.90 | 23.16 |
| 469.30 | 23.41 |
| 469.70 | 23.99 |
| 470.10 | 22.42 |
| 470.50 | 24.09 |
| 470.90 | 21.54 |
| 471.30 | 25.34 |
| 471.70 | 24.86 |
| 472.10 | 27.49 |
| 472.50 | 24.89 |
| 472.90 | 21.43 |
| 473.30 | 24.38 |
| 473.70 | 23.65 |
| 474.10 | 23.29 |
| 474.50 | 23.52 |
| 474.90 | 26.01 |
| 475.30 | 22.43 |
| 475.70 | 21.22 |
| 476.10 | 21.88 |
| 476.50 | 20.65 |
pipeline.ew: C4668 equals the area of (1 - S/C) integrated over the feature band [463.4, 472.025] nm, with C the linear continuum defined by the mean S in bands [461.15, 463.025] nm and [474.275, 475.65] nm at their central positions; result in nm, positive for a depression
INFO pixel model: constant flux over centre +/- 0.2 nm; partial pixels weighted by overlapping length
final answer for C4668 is 0.23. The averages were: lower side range 25.6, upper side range 23.7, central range 24.1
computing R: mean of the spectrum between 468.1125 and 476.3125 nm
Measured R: 23.6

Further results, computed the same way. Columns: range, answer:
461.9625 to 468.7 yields 24.5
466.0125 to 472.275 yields 24.4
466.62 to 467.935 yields 24.5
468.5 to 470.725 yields 23.4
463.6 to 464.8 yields 23.3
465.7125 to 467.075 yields 24.8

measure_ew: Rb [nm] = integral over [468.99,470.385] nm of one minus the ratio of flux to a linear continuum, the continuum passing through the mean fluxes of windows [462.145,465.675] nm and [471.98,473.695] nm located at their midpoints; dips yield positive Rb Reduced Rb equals 0.053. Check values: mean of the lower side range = 24.1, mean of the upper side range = 24.3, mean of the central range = 23.3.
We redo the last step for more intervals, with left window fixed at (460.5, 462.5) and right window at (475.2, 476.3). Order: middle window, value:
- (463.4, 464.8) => 0.088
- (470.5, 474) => -0.209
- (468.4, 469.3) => 0.017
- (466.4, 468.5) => -0.025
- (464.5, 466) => 0.073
